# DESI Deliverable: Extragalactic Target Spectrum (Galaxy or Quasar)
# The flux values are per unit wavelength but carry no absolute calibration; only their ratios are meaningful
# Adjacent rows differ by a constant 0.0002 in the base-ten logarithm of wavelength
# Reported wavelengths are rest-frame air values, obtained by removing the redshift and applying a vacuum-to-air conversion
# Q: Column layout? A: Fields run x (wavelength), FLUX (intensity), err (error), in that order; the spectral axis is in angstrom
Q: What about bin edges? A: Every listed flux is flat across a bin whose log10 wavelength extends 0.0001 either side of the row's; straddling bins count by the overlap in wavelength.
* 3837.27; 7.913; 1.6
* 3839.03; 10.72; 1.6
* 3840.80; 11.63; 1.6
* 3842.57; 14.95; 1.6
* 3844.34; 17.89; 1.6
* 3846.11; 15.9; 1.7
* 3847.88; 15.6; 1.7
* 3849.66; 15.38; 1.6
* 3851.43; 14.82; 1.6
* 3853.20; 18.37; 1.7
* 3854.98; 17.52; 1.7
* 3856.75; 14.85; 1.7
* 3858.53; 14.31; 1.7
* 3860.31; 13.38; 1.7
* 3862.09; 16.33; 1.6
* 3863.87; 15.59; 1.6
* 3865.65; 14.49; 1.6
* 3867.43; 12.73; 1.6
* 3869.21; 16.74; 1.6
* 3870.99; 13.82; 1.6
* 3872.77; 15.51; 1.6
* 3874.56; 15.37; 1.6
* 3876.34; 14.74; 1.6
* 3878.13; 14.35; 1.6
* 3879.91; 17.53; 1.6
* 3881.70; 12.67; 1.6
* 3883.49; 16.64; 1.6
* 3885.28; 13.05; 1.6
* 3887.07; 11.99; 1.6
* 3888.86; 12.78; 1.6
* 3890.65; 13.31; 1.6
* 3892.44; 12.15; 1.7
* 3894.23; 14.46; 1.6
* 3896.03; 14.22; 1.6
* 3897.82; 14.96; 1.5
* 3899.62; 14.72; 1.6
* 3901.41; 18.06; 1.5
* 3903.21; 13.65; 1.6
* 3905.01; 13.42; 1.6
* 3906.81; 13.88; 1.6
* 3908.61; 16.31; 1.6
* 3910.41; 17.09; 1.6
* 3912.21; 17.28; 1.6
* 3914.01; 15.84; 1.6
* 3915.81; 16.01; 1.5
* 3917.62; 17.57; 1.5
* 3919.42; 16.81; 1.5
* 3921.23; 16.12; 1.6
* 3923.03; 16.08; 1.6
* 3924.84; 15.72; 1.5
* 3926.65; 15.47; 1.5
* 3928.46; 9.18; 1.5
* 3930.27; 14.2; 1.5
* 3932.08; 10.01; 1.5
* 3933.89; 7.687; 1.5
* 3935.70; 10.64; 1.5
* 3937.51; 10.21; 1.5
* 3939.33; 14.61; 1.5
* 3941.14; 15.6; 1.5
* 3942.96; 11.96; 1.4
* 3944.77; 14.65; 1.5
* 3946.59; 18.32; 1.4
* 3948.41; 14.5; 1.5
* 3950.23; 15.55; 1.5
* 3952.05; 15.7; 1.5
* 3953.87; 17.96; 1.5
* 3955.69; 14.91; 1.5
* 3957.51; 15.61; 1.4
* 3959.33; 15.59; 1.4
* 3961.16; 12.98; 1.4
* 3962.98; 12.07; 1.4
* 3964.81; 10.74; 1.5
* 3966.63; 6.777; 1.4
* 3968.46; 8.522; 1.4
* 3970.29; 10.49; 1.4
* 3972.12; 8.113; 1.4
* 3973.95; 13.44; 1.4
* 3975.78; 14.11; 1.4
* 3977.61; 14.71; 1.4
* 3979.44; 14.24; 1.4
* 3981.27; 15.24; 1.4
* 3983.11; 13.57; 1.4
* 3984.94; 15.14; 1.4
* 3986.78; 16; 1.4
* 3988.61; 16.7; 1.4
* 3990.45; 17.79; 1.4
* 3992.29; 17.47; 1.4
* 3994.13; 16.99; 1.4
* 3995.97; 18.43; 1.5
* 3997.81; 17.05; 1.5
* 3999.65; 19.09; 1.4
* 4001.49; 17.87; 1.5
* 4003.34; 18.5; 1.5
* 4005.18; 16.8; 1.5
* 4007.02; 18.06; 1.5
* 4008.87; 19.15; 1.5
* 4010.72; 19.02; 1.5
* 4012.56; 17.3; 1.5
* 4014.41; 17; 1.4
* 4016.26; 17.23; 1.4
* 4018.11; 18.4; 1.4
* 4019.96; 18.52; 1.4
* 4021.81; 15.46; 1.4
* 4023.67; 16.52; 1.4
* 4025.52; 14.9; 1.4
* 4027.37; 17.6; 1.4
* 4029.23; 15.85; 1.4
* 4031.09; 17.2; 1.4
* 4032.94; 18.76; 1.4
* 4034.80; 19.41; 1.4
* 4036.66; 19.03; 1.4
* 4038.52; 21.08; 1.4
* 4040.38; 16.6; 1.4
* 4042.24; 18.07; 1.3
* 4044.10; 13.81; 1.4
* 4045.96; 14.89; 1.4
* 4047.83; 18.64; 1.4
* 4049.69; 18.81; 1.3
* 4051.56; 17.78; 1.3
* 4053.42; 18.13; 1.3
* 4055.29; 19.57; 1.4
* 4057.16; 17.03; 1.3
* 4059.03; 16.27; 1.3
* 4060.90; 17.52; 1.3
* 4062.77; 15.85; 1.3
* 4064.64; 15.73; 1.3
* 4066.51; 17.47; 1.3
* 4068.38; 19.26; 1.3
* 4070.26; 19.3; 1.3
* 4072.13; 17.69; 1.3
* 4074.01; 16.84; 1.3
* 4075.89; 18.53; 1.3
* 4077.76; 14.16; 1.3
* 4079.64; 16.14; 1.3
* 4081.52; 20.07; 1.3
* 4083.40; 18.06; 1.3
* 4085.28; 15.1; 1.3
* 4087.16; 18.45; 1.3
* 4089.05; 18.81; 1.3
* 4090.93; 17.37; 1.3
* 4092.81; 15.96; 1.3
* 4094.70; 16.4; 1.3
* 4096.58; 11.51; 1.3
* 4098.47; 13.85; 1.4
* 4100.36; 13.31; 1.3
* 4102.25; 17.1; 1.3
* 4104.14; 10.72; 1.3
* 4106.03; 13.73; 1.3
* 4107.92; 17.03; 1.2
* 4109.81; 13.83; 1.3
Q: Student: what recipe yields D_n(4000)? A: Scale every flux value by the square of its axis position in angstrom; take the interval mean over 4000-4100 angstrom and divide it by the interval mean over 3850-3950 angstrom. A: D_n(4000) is 1.28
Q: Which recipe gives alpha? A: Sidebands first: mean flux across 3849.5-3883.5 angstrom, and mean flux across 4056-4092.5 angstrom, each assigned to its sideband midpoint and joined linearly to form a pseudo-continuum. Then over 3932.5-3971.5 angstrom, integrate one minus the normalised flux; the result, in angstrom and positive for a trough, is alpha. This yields 7.43 angstrom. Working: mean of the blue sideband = 15.2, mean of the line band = 13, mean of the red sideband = 17.3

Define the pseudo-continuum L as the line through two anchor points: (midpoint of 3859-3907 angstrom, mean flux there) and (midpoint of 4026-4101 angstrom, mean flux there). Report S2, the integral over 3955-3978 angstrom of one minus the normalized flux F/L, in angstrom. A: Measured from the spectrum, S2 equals 5.3 angstrom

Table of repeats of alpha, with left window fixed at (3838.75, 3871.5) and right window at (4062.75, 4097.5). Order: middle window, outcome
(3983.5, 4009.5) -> -1.8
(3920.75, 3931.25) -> 0.9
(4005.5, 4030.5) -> -1.2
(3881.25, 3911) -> 2.2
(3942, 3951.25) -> 0.5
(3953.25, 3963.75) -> 0.8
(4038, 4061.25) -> -1.0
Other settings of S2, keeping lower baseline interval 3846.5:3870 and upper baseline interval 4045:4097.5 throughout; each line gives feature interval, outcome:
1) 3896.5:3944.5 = 4.7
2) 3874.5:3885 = 0.3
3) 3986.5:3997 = -0.5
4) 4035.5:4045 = -0.5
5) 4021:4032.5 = 0.3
